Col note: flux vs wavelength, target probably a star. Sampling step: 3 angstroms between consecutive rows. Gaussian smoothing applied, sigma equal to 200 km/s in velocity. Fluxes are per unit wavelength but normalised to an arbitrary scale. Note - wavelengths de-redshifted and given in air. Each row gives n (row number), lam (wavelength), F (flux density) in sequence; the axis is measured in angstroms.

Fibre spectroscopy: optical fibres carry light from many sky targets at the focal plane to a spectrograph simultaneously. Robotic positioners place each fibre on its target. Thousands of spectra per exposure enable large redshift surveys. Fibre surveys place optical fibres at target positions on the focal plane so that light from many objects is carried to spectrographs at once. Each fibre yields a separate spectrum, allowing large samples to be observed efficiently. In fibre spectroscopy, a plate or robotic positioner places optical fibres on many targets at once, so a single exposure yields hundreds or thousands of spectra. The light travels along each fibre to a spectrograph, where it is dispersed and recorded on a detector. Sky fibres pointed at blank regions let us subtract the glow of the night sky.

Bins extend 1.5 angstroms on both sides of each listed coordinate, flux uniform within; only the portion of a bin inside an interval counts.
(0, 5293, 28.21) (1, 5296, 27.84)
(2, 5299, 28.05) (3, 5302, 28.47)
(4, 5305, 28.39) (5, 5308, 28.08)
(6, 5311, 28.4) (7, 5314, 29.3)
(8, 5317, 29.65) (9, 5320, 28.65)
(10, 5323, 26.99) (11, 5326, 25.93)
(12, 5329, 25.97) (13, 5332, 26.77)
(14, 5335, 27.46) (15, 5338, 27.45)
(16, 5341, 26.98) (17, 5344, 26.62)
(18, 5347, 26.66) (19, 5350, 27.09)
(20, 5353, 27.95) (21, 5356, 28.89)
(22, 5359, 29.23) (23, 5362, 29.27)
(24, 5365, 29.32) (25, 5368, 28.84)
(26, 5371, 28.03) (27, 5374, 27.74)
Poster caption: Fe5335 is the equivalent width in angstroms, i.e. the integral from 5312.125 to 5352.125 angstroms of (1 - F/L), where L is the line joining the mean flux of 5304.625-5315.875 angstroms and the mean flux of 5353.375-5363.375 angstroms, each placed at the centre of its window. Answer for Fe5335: 2.0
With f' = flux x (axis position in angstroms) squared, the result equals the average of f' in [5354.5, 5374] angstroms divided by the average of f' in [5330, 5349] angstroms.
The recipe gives 1.08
